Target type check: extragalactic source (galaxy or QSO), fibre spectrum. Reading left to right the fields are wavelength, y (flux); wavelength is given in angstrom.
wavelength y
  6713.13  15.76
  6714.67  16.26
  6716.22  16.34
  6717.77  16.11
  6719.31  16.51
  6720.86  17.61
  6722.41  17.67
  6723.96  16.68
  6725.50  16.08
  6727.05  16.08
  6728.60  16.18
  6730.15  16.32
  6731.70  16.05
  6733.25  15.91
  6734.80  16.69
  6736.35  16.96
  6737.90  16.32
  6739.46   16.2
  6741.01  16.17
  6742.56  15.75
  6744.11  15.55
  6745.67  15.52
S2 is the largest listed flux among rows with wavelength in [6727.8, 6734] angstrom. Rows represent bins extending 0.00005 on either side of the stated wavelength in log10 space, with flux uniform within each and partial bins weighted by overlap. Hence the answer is 16.32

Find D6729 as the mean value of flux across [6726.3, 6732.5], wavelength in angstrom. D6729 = 16.2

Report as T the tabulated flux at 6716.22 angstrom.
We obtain 16.34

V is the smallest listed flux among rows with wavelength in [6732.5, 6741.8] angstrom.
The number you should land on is 15.91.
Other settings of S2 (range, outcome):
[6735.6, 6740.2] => 16.96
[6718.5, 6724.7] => 17.67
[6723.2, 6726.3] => 16.68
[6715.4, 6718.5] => 16.34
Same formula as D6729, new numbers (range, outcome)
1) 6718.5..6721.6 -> 17.1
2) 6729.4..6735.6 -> 16.2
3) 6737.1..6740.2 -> 16.2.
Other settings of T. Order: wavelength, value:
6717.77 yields 16.11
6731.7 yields 16.05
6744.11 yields 15.55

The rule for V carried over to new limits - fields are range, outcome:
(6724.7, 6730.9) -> 16.08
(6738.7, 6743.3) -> 15.75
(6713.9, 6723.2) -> 16.11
